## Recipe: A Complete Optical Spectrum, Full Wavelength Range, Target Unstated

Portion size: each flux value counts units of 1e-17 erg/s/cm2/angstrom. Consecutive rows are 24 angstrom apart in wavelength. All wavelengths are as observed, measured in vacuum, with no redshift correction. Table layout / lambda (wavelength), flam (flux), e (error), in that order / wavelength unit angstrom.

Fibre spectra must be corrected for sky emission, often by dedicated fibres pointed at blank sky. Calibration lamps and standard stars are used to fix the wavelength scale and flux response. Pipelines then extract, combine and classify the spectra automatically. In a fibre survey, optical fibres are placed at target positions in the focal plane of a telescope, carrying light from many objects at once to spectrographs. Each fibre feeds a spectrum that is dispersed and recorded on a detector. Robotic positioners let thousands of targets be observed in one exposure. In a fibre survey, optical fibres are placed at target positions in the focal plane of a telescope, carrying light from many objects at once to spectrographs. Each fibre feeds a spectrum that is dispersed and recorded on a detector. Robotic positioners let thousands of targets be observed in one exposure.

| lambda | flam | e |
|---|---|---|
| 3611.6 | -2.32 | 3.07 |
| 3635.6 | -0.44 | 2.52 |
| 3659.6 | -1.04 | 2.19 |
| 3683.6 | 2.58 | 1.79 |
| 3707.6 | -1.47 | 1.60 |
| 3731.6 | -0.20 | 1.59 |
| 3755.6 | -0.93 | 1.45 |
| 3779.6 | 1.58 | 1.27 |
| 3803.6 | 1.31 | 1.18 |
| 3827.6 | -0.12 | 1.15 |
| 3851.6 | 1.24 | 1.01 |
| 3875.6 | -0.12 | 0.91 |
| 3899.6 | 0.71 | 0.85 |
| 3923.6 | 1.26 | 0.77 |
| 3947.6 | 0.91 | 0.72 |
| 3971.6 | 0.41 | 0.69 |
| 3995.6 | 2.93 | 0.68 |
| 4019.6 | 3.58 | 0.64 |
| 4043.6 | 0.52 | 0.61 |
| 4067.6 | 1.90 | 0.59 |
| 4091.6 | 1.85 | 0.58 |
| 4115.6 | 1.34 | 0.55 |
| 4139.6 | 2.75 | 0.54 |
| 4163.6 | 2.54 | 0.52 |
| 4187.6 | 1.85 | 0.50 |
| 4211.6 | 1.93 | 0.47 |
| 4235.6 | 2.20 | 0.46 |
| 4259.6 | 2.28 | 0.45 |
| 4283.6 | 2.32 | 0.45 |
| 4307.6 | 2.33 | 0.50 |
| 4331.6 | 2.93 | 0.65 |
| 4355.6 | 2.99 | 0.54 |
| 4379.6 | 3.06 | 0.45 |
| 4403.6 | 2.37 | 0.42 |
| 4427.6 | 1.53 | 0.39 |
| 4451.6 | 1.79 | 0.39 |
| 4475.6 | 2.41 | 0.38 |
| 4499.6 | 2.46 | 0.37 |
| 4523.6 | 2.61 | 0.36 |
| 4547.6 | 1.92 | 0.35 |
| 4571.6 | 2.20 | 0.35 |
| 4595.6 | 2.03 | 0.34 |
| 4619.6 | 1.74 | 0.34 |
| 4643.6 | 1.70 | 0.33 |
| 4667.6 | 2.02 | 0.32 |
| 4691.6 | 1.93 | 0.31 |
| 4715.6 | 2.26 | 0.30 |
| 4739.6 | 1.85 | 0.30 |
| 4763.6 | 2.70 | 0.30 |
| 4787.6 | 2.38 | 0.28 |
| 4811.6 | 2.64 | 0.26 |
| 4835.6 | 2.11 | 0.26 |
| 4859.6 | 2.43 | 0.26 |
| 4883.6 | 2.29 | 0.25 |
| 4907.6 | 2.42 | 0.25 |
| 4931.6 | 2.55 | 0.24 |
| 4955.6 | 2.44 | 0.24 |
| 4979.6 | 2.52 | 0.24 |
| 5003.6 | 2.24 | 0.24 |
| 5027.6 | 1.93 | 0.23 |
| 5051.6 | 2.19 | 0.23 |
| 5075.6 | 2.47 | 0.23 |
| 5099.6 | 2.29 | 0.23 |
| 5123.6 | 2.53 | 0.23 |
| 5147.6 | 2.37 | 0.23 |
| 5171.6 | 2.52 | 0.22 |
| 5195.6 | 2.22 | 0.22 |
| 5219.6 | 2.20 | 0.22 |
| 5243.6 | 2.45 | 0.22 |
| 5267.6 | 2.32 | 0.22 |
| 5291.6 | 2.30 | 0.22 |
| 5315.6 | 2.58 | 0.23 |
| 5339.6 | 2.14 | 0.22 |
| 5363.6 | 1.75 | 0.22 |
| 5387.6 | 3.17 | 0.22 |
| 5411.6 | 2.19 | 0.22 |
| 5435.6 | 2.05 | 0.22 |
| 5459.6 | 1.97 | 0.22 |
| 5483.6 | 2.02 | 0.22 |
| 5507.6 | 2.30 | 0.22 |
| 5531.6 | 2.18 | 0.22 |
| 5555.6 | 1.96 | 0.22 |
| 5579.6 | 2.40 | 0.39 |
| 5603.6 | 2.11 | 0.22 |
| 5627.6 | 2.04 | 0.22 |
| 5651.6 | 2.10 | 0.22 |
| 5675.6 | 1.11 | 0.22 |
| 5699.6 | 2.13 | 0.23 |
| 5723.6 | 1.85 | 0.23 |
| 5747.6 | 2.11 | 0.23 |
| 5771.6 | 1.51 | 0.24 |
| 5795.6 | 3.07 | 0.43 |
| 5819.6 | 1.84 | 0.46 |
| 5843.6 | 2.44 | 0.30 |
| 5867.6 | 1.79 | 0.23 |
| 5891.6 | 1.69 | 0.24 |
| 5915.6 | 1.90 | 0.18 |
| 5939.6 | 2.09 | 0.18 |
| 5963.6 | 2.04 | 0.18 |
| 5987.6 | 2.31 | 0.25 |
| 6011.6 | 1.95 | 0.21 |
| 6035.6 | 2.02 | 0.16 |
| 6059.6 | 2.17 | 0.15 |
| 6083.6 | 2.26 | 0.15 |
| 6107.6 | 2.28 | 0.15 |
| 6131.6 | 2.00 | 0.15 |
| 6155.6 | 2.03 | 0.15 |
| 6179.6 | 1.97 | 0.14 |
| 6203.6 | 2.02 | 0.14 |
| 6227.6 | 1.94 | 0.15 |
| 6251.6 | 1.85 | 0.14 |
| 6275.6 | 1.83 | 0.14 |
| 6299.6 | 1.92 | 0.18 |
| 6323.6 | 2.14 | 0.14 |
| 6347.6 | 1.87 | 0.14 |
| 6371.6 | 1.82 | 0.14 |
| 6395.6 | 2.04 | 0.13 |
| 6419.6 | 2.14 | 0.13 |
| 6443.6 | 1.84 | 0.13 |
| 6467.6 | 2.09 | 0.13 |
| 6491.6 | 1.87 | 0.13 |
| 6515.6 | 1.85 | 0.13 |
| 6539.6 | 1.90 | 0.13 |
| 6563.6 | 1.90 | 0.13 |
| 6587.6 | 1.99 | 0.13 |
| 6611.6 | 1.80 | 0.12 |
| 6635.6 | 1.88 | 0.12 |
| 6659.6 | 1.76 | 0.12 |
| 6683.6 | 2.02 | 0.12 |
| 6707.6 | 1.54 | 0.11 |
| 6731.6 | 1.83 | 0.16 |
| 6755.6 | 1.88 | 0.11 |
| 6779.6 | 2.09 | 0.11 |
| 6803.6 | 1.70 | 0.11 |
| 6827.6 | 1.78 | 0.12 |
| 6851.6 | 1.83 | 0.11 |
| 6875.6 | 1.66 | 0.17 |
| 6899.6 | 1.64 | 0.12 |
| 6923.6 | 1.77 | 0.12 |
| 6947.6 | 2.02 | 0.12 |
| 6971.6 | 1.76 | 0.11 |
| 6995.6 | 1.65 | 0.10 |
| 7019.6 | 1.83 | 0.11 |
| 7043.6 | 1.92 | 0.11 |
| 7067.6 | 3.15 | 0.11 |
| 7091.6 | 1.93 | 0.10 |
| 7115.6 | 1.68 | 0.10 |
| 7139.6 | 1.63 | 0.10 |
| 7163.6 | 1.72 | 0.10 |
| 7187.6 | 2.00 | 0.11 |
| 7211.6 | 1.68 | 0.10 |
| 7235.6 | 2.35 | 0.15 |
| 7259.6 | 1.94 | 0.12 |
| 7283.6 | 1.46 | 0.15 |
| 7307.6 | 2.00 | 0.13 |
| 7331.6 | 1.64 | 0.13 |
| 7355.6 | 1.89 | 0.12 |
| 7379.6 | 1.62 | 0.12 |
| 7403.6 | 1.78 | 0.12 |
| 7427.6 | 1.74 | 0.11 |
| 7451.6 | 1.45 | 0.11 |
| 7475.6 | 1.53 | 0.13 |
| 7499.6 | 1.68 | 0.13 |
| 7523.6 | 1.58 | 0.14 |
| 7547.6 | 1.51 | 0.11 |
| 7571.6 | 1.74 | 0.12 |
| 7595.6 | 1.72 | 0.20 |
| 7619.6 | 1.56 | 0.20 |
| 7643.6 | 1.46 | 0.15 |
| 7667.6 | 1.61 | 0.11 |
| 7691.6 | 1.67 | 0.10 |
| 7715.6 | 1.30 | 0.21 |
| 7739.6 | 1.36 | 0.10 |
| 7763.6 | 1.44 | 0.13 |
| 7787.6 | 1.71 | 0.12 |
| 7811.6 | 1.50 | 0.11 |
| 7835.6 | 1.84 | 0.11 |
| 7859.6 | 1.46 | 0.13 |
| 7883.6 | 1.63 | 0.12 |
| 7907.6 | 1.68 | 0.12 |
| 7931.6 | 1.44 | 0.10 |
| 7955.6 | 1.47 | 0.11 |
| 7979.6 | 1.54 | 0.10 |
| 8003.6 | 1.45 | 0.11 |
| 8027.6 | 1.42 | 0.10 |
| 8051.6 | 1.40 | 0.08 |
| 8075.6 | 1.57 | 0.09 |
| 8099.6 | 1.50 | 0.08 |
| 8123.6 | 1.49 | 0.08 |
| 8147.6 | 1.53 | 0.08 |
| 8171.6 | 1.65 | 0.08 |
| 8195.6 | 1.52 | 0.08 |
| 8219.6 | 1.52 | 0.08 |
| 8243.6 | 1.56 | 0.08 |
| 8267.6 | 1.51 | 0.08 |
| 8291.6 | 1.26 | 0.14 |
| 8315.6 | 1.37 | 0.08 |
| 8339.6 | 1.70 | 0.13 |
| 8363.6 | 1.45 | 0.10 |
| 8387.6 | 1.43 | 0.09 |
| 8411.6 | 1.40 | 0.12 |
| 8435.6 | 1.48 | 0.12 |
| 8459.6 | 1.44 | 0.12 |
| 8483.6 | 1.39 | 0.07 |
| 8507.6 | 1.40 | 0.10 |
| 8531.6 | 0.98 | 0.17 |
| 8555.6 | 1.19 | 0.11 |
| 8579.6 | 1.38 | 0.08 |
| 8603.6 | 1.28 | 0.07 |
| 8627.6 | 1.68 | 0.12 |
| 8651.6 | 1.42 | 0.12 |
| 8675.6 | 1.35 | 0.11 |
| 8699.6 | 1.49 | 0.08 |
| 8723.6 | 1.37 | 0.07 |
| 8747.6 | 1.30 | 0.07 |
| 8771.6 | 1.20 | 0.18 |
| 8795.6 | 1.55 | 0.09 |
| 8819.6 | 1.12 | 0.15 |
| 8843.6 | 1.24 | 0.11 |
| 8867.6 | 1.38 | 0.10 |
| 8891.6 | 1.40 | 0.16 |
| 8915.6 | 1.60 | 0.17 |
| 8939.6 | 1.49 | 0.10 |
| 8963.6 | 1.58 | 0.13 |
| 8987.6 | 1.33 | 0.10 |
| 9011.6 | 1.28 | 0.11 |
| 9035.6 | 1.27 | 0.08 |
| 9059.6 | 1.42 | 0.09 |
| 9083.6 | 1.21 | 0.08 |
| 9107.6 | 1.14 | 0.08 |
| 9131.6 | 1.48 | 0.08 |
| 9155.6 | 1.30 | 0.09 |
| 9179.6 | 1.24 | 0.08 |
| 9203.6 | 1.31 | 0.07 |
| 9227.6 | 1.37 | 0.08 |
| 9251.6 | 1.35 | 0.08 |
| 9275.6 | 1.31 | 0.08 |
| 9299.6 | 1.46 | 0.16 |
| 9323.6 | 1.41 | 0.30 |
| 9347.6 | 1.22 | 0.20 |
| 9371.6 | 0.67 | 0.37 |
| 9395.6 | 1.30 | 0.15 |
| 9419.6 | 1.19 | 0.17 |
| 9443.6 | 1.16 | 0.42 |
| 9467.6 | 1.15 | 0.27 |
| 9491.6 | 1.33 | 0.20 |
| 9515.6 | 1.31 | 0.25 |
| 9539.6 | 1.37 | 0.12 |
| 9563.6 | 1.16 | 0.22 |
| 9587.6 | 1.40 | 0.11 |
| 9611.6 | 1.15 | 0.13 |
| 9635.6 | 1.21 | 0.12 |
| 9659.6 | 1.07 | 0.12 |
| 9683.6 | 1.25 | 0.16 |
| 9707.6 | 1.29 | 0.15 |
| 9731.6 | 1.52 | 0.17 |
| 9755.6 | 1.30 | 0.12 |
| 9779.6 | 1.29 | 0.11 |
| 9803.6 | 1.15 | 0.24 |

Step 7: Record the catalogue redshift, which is 0.08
